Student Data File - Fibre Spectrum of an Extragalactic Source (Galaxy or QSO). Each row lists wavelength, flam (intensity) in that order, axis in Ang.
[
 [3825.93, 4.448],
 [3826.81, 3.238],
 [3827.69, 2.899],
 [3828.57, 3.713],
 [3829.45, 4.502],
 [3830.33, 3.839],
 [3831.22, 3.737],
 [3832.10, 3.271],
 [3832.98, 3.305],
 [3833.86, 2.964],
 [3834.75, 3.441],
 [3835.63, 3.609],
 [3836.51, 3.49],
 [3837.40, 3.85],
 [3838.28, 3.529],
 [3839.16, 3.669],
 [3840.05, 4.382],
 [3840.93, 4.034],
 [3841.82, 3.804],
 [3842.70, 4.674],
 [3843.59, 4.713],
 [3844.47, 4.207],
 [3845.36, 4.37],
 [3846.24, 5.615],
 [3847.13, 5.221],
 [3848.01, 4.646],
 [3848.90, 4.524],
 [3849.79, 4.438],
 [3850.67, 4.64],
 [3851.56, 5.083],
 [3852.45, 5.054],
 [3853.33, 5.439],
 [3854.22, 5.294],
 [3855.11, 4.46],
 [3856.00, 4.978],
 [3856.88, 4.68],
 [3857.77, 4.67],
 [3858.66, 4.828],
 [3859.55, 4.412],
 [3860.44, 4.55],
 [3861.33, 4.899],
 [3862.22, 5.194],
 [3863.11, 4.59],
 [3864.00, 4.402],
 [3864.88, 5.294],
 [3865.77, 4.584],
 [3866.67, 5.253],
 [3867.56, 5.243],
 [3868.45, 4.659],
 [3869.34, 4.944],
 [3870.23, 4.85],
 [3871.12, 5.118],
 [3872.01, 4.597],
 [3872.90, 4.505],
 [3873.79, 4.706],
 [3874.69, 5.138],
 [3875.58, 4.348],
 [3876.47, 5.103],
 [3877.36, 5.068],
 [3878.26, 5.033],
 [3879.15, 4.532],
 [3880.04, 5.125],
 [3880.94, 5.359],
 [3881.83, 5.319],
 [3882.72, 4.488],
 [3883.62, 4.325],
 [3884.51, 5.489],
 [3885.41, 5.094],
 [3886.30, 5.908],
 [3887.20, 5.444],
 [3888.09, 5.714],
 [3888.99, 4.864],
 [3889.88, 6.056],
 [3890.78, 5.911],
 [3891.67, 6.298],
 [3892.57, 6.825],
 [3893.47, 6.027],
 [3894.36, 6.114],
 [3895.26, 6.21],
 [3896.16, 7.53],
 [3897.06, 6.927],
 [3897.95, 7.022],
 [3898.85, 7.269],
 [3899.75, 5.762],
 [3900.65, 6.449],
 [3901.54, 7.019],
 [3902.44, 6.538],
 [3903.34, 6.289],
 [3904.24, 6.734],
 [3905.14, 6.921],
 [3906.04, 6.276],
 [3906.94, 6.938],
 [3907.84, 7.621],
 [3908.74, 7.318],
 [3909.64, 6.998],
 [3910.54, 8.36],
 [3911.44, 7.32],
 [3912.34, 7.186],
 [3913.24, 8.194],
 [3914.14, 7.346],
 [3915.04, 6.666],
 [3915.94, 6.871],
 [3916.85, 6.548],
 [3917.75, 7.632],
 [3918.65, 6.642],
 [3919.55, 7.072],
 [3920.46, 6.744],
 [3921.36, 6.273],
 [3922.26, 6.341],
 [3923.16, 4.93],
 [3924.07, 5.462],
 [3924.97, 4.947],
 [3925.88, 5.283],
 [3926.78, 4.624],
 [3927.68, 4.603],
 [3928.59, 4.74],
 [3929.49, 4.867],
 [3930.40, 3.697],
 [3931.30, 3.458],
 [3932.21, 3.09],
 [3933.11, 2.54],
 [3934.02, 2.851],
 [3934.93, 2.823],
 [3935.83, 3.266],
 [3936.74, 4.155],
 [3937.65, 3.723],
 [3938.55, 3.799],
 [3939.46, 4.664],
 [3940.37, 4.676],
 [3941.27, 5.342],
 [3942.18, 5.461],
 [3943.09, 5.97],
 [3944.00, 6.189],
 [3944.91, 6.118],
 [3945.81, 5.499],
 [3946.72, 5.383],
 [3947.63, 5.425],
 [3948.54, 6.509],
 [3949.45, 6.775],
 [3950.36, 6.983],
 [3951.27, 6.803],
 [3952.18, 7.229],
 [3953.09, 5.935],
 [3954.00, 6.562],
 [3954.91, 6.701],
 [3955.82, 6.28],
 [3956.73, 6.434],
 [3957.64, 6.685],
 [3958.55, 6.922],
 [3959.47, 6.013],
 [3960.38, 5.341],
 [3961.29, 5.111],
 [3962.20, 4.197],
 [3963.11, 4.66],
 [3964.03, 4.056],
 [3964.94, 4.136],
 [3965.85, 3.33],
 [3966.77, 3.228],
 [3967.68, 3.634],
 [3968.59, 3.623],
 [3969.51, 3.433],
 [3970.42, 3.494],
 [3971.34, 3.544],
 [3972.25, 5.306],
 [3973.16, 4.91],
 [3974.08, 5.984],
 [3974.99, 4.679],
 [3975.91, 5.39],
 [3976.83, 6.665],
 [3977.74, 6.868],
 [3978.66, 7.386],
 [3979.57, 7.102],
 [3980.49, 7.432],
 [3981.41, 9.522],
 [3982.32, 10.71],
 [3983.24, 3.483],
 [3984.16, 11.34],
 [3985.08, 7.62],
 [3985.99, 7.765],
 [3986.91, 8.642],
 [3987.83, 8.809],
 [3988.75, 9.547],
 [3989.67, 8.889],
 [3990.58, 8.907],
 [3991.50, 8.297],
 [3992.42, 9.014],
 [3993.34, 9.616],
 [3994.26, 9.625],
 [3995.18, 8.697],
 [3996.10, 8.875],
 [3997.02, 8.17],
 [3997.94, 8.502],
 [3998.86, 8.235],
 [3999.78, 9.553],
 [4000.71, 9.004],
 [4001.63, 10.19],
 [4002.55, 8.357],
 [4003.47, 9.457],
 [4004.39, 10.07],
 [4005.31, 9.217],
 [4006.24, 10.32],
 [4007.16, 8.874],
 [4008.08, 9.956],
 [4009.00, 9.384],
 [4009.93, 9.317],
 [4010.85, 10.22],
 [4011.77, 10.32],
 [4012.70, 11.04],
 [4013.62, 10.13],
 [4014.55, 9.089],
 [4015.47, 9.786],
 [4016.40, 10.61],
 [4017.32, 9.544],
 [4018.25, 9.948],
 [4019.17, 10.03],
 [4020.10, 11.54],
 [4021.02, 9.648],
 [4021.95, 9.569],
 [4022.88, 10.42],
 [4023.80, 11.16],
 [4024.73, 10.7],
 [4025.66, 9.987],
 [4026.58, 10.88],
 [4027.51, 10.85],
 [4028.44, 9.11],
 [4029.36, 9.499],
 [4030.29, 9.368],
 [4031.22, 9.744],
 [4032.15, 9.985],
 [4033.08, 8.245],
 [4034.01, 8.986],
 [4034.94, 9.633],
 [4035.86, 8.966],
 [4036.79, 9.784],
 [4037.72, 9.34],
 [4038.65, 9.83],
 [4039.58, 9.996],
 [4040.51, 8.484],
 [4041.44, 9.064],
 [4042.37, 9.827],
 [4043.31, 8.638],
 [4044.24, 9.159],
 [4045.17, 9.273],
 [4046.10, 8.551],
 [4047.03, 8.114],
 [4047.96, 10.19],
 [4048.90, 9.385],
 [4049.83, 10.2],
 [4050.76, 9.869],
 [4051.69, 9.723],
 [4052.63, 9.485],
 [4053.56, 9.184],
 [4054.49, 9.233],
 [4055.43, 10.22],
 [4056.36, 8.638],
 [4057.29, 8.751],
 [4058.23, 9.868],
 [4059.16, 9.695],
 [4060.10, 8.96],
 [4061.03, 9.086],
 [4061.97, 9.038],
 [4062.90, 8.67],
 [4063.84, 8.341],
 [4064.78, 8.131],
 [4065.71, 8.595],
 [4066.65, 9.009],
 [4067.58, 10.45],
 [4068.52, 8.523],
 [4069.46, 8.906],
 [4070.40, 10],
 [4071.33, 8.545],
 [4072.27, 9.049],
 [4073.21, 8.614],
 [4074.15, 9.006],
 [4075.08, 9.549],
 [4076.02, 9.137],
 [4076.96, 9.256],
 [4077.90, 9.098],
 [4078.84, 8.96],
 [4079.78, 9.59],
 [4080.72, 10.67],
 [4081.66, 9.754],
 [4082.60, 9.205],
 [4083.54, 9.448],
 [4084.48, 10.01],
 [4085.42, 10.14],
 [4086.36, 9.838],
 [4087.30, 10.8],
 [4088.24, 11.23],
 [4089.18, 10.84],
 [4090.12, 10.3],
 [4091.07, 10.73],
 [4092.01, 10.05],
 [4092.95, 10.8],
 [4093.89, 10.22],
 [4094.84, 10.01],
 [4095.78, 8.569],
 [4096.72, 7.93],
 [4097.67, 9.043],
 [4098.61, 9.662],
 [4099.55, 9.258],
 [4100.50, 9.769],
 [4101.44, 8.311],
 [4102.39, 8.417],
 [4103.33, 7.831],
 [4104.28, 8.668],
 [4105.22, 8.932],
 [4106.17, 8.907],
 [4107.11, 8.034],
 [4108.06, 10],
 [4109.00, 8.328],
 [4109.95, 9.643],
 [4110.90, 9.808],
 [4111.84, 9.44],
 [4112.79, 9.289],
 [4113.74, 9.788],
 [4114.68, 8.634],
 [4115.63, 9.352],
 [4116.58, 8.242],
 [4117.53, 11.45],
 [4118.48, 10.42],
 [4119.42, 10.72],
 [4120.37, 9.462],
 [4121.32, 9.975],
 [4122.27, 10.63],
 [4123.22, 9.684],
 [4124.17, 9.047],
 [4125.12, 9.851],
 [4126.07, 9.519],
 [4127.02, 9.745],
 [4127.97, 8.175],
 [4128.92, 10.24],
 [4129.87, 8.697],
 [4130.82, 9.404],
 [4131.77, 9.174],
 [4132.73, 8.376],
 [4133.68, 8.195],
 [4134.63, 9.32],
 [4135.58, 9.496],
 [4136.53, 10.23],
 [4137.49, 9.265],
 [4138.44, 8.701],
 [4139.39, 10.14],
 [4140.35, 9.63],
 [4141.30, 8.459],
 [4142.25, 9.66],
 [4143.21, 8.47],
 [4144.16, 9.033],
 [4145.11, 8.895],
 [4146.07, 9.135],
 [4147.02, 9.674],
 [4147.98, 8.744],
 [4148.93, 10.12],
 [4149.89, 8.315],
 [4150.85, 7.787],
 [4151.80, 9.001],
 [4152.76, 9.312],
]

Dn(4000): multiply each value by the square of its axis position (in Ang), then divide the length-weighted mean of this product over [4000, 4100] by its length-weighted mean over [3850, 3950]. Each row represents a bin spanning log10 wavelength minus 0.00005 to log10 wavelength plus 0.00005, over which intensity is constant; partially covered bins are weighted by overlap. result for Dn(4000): 1.9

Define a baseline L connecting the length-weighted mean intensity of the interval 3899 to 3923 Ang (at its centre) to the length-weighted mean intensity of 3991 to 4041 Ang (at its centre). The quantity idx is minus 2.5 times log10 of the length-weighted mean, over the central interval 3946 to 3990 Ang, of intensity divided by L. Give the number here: 0.34 mag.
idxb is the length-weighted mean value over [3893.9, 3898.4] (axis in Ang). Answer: 6.76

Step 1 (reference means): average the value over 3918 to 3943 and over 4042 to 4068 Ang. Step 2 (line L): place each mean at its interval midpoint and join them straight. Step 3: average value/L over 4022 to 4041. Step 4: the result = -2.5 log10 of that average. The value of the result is -0.167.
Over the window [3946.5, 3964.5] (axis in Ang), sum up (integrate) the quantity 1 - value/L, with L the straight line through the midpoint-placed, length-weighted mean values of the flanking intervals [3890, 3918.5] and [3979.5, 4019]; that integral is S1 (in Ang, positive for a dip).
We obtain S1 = 4.6 Ang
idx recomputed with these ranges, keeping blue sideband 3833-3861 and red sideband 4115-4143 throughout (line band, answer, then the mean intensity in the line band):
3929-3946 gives 0.37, 4.31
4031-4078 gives -0.14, 9.21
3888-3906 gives -0.21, 6.43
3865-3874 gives -0.01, 4.87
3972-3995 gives -0.13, 7.78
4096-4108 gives 0.03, 8.77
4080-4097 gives -0.15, 10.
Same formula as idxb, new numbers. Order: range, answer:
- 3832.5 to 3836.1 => 3.33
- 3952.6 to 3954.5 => 6.28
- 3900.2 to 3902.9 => 6.68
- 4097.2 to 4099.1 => 9.39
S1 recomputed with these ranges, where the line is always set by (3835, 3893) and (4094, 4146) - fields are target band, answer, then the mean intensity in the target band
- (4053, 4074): -1.99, 9.07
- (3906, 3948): 2.32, 5.56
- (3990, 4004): -3.59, 8.98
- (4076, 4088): -1.57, 9.74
